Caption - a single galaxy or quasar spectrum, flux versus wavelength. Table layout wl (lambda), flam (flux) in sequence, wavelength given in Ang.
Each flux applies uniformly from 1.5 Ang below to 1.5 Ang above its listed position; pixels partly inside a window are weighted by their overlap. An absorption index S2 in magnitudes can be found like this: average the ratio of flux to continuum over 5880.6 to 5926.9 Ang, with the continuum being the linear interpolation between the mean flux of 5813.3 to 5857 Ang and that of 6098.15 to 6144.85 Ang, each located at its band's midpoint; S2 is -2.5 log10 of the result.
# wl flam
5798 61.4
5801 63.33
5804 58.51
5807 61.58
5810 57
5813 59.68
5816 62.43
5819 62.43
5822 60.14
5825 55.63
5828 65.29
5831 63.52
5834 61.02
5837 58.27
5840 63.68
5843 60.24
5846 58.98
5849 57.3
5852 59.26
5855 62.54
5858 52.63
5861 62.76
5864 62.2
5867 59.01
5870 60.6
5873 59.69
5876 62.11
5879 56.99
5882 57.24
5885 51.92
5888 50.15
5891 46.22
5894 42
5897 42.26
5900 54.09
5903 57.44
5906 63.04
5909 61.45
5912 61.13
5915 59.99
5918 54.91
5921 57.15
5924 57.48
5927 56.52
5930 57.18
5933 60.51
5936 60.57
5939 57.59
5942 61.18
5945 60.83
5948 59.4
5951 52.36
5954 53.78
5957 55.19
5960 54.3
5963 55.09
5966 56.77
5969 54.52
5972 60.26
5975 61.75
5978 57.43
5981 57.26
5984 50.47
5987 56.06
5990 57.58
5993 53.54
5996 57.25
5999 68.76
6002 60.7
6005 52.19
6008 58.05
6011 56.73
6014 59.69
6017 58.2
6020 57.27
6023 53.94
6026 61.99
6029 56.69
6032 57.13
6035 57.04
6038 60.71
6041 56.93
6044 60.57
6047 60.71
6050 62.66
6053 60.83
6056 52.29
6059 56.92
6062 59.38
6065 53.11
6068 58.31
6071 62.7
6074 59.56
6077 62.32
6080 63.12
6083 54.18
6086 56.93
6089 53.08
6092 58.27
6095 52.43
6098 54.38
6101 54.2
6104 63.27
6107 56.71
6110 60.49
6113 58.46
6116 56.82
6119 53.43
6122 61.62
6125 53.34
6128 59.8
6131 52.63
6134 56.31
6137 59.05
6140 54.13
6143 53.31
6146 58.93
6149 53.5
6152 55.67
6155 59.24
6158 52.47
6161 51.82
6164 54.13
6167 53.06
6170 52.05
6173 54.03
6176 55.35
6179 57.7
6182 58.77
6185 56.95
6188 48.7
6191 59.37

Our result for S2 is 0.10 mag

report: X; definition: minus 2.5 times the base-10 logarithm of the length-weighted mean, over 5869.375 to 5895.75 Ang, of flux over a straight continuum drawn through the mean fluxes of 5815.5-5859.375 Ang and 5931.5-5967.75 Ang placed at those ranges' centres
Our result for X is 0.10 mag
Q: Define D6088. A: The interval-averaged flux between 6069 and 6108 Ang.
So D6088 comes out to 57.8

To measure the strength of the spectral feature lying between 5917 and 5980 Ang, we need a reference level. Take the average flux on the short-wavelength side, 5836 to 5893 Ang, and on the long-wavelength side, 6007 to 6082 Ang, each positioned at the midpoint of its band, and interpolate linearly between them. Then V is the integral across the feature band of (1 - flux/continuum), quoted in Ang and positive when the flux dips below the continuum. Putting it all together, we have 0.9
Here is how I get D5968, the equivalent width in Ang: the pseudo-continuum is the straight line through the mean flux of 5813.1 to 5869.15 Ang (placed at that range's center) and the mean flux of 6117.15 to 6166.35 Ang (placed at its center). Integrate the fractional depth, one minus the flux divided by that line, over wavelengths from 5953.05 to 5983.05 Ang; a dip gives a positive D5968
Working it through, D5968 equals 0.9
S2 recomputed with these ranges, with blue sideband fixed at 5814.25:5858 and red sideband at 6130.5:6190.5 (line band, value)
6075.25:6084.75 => -0.06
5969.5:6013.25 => 0.00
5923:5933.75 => 0.02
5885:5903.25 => 0.23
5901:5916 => -0.02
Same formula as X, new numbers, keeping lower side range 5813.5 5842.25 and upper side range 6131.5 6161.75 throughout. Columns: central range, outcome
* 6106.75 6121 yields -0.03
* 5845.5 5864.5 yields 0.03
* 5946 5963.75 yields 0.07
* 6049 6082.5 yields -0.04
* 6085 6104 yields 0.02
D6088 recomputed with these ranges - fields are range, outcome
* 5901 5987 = 57.6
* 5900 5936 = 58.7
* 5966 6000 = 57.5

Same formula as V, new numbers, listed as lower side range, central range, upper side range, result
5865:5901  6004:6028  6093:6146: -0.9 Ang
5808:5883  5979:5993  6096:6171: 0.7 Ang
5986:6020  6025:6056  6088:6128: -0.8 Ang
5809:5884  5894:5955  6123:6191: 1.7 Ang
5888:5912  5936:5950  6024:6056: -1.2 Ang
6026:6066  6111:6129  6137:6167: -0.4 Ang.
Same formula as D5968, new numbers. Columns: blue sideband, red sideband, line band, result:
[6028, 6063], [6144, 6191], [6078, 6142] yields -0.2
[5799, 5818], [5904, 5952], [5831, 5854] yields 0.0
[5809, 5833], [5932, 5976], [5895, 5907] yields 1.1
